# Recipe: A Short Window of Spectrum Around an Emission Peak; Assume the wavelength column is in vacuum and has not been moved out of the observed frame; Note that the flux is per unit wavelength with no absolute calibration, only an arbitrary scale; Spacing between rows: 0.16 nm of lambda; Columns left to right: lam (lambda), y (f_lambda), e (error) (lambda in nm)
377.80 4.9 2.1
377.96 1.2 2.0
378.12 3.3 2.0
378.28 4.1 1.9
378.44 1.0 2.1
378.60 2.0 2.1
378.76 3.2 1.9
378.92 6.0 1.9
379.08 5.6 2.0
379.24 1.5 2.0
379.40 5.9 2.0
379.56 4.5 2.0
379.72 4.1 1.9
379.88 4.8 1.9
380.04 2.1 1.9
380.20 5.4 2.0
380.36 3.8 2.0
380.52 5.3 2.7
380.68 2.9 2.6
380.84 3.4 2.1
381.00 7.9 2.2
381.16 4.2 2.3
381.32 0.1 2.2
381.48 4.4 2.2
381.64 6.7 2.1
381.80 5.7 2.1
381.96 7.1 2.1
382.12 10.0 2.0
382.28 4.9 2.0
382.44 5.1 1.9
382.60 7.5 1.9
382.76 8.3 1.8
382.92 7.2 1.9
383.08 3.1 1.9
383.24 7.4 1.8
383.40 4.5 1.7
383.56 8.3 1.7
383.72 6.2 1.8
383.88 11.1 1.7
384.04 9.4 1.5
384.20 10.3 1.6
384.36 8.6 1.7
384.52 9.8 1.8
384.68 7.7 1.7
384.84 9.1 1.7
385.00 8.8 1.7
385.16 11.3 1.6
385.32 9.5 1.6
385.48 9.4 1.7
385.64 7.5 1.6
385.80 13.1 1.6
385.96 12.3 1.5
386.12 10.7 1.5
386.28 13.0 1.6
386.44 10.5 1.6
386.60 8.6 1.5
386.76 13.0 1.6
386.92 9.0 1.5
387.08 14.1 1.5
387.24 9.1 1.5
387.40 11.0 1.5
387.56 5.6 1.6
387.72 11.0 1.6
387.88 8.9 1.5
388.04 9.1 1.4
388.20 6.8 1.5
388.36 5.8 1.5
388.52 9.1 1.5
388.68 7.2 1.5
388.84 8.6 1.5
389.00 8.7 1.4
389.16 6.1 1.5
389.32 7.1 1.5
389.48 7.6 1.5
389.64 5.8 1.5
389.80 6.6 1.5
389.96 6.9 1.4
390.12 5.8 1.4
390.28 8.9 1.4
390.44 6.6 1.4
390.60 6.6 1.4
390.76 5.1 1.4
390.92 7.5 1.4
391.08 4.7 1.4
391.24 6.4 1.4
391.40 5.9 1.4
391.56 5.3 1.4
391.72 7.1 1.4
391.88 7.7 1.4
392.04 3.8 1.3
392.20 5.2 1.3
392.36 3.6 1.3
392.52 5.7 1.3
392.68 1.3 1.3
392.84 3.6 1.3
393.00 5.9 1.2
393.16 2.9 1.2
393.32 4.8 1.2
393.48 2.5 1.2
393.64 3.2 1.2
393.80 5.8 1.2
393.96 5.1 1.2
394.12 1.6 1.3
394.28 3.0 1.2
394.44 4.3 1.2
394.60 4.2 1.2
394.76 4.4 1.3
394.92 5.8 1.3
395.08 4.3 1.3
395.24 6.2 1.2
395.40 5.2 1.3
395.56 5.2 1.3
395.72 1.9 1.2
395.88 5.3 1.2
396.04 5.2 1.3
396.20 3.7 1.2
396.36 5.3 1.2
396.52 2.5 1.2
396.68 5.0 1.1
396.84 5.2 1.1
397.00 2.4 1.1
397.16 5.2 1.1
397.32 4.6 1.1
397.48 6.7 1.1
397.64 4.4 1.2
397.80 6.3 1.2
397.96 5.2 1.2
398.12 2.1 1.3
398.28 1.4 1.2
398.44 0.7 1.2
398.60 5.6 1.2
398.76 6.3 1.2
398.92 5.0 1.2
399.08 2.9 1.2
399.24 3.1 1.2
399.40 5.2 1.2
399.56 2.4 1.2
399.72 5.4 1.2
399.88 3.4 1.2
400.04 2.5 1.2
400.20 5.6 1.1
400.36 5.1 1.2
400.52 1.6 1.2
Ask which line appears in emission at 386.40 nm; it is C IV 1549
